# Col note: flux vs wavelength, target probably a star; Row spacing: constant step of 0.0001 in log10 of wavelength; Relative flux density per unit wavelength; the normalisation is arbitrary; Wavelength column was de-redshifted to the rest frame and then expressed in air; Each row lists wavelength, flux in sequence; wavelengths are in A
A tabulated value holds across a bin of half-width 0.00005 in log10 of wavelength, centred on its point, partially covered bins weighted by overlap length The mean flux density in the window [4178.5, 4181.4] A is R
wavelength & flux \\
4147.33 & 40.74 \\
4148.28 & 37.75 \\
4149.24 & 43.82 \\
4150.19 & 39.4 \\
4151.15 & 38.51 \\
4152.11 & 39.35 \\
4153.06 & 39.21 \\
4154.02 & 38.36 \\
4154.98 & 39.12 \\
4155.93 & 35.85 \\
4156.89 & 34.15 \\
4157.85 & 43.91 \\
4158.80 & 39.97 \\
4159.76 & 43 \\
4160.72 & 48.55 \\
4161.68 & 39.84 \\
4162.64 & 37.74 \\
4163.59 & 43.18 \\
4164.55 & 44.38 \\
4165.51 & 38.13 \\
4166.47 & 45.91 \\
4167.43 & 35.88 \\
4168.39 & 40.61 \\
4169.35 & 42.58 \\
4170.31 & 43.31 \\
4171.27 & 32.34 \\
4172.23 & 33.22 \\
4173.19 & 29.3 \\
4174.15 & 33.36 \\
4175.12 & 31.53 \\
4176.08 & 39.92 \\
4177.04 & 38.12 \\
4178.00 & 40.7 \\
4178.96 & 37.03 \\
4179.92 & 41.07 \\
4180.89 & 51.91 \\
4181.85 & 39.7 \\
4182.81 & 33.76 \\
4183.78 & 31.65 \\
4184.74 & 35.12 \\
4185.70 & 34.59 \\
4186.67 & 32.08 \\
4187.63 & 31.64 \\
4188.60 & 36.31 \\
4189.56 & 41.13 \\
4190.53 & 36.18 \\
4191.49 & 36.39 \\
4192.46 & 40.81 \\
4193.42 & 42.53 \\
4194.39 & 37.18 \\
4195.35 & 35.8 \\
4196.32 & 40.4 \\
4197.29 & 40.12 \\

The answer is 43.3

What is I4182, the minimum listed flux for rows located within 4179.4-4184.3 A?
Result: 31.65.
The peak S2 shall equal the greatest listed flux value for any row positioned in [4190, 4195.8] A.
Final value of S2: 42.53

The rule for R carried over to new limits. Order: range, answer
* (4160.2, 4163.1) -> 42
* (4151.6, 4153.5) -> 39.3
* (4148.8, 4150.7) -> 41.5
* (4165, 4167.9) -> 40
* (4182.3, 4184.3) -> 32.9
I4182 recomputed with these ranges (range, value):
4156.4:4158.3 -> 34.15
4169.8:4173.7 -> 29.3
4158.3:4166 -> 37.74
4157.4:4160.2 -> 39.97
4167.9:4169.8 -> 40.61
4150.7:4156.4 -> 35.85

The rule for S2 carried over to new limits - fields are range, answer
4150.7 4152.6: 39.35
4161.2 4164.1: 43.18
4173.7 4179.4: 40.7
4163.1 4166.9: 45.91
